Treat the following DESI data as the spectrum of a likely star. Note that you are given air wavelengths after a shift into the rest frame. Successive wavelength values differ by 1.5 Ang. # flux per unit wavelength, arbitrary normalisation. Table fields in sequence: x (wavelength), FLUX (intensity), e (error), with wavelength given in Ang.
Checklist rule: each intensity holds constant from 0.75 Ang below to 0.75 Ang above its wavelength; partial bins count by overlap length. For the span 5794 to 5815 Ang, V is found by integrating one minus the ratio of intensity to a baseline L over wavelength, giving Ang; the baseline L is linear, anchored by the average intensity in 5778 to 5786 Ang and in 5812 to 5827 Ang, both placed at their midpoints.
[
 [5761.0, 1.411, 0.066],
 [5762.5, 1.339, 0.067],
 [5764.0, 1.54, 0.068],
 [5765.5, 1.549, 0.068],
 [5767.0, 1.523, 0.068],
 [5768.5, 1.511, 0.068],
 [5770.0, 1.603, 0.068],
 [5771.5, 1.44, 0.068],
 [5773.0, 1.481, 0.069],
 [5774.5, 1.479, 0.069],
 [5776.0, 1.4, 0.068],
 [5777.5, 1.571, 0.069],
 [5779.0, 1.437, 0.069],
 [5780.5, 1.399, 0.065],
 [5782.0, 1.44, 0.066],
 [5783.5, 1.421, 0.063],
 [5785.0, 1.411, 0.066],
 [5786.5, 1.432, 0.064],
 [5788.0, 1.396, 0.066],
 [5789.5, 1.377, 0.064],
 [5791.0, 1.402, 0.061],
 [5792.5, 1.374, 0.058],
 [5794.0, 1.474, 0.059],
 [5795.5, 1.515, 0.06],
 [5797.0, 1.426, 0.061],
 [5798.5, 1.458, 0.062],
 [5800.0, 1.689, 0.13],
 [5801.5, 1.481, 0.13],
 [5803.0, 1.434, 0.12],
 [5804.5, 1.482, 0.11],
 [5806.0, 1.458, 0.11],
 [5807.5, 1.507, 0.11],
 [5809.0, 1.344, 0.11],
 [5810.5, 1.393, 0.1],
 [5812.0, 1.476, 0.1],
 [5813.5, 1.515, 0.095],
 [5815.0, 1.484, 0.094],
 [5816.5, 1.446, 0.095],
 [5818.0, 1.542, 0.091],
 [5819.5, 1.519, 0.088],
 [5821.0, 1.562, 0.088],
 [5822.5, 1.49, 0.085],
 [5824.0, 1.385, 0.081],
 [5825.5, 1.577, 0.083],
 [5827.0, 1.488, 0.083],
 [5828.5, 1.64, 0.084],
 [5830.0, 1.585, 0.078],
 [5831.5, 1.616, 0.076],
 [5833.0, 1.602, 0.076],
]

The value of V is -0.1 Ang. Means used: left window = 1.43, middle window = 1.48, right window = 1.5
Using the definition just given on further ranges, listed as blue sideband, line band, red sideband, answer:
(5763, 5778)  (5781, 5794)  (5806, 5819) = 0.7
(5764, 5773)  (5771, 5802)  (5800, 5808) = 1.1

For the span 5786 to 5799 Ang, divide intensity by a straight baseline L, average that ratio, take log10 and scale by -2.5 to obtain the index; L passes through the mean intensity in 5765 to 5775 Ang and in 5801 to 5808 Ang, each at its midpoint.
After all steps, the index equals 0.04 mag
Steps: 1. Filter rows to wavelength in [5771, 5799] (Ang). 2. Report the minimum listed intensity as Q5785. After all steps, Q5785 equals 1.374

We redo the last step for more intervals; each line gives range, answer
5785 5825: 1.344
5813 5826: 1.385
